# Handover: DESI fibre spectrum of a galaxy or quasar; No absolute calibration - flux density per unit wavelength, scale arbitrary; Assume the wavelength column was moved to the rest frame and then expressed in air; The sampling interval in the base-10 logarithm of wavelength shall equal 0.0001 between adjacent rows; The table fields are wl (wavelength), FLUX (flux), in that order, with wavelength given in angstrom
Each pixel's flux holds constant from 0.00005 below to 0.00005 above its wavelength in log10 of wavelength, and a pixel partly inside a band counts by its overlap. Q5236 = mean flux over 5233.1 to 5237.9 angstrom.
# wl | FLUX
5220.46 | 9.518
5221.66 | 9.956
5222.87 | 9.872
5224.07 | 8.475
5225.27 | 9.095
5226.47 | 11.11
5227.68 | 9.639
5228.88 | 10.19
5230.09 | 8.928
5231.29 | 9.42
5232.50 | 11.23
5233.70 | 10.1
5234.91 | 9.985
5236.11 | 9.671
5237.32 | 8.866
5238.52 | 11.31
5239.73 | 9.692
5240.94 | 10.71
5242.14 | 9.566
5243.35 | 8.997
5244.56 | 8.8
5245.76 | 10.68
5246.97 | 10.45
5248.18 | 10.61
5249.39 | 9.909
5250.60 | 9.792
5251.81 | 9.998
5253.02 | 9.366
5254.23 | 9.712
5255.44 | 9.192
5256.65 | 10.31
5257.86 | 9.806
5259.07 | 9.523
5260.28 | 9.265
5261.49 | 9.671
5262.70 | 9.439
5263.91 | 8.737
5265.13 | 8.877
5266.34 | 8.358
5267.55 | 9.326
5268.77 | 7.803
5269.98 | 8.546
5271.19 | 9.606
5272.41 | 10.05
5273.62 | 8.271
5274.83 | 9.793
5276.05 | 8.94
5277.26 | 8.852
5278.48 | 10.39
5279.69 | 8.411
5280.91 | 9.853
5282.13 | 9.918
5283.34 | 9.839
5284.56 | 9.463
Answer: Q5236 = 9.66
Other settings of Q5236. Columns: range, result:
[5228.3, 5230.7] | 9.55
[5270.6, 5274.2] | 9.31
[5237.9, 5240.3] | 10.5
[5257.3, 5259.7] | 9.67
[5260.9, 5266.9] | 9.02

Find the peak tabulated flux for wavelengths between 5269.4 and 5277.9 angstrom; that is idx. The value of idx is 10.05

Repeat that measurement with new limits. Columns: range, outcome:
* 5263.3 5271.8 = 9.606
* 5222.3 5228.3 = 11.11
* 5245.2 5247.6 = 10.68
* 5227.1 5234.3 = 11.23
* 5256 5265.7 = 10.31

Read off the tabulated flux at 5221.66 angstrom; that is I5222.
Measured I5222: 9.956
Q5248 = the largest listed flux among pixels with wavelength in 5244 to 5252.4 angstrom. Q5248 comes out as 10.68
